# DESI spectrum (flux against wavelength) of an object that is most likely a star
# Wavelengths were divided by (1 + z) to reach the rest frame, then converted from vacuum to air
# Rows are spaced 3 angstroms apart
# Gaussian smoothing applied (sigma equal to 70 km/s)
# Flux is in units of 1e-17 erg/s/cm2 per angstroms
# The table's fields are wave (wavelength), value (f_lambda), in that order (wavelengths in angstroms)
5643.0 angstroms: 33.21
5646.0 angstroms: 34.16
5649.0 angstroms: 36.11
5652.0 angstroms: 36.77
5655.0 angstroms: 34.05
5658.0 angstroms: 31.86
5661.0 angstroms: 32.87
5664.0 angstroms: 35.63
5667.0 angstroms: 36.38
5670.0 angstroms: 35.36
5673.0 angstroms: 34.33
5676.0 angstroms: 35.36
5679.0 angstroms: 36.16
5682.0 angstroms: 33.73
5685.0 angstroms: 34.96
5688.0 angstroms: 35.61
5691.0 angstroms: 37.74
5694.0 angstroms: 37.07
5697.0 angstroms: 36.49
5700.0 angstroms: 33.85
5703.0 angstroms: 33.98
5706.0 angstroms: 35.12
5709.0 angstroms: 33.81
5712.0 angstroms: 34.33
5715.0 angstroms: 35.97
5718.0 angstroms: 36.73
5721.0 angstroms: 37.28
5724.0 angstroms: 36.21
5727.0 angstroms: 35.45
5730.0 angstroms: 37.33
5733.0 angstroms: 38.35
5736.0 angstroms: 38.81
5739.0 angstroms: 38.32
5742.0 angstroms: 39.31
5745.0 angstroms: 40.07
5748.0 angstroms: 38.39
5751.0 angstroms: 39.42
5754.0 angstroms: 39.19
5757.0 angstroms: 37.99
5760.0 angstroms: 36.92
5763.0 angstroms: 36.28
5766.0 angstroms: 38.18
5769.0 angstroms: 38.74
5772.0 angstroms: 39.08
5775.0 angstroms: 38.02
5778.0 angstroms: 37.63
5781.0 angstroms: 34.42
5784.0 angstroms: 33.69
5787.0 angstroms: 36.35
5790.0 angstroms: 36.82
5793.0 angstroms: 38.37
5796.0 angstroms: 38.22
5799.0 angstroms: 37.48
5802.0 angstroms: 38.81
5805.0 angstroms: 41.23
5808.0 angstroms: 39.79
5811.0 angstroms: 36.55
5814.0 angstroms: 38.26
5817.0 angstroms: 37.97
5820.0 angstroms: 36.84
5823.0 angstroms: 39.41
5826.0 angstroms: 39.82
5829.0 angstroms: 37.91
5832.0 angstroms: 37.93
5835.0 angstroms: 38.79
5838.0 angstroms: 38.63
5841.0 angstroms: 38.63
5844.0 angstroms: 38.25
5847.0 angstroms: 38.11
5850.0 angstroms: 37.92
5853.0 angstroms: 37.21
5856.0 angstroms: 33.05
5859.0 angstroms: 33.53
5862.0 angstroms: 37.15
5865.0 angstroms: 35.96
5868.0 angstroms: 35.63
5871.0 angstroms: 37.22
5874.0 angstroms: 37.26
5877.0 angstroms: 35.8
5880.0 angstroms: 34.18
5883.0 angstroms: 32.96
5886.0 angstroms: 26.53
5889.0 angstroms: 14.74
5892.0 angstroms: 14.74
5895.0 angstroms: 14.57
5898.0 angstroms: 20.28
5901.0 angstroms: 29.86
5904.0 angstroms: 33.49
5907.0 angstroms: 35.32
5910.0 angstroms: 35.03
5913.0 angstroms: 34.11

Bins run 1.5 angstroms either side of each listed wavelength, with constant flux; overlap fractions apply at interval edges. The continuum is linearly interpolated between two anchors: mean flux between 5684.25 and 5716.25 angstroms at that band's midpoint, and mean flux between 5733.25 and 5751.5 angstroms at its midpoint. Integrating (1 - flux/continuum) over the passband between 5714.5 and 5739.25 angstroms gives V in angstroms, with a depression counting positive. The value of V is 0.33 angstroms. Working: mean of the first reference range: 35.4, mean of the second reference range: 39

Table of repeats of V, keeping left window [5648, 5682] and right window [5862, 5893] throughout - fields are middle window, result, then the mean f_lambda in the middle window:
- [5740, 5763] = -3.6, 38.6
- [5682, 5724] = -1.6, 35.6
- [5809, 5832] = -4.3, 38.1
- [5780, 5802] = -2.7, 36.7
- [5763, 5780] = -2.6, 38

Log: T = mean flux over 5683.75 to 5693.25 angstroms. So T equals 36.2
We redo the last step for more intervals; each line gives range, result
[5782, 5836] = 38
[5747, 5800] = 37.5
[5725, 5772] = 38.2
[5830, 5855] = 38.1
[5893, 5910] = 27.1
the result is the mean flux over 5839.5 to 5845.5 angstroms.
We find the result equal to 38.4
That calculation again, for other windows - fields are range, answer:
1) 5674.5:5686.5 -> 35.1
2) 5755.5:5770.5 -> 37.6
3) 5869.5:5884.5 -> 35.5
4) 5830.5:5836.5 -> 38.4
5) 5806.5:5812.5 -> 38.2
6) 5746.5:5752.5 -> 38.9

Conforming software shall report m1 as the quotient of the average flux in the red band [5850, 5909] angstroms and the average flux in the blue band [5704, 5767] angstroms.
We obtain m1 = 0.82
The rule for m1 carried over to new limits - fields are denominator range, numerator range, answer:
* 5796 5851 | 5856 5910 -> 0.78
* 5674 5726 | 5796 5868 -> 1.06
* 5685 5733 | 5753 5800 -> 1.04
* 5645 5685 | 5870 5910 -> 0.81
